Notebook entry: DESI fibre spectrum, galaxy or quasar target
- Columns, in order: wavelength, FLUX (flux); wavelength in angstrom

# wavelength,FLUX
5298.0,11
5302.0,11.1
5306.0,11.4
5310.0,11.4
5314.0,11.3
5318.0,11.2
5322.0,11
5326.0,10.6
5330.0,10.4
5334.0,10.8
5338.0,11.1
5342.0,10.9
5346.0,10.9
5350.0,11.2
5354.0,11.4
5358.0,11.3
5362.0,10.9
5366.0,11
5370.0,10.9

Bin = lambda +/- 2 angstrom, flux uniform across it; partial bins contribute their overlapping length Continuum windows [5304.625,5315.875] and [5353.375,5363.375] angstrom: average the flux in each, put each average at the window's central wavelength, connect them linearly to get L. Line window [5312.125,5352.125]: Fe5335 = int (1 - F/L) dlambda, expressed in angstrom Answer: 1.2 angstrom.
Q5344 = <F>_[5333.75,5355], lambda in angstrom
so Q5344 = 11.1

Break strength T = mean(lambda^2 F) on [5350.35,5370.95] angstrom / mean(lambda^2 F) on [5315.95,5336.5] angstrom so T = 1.04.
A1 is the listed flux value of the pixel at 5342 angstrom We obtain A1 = 10.9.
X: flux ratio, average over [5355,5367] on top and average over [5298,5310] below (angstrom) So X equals 0.99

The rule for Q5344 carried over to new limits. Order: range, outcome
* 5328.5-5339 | 10.8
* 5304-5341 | 11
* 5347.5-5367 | 11.2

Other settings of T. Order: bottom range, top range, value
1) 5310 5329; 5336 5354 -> 1.01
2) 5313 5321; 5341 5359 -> 1.01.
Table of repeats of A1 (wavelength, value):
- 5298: 11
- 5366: 11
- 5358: 11.3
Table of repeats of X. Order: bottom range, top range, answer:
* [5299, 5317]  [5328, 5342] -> 0.96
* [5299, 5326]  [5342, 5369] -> 0.99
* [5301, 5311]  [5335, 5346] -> 0.97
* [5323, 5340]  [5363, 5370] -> 1.02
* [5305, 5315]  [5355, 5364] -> 0.98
